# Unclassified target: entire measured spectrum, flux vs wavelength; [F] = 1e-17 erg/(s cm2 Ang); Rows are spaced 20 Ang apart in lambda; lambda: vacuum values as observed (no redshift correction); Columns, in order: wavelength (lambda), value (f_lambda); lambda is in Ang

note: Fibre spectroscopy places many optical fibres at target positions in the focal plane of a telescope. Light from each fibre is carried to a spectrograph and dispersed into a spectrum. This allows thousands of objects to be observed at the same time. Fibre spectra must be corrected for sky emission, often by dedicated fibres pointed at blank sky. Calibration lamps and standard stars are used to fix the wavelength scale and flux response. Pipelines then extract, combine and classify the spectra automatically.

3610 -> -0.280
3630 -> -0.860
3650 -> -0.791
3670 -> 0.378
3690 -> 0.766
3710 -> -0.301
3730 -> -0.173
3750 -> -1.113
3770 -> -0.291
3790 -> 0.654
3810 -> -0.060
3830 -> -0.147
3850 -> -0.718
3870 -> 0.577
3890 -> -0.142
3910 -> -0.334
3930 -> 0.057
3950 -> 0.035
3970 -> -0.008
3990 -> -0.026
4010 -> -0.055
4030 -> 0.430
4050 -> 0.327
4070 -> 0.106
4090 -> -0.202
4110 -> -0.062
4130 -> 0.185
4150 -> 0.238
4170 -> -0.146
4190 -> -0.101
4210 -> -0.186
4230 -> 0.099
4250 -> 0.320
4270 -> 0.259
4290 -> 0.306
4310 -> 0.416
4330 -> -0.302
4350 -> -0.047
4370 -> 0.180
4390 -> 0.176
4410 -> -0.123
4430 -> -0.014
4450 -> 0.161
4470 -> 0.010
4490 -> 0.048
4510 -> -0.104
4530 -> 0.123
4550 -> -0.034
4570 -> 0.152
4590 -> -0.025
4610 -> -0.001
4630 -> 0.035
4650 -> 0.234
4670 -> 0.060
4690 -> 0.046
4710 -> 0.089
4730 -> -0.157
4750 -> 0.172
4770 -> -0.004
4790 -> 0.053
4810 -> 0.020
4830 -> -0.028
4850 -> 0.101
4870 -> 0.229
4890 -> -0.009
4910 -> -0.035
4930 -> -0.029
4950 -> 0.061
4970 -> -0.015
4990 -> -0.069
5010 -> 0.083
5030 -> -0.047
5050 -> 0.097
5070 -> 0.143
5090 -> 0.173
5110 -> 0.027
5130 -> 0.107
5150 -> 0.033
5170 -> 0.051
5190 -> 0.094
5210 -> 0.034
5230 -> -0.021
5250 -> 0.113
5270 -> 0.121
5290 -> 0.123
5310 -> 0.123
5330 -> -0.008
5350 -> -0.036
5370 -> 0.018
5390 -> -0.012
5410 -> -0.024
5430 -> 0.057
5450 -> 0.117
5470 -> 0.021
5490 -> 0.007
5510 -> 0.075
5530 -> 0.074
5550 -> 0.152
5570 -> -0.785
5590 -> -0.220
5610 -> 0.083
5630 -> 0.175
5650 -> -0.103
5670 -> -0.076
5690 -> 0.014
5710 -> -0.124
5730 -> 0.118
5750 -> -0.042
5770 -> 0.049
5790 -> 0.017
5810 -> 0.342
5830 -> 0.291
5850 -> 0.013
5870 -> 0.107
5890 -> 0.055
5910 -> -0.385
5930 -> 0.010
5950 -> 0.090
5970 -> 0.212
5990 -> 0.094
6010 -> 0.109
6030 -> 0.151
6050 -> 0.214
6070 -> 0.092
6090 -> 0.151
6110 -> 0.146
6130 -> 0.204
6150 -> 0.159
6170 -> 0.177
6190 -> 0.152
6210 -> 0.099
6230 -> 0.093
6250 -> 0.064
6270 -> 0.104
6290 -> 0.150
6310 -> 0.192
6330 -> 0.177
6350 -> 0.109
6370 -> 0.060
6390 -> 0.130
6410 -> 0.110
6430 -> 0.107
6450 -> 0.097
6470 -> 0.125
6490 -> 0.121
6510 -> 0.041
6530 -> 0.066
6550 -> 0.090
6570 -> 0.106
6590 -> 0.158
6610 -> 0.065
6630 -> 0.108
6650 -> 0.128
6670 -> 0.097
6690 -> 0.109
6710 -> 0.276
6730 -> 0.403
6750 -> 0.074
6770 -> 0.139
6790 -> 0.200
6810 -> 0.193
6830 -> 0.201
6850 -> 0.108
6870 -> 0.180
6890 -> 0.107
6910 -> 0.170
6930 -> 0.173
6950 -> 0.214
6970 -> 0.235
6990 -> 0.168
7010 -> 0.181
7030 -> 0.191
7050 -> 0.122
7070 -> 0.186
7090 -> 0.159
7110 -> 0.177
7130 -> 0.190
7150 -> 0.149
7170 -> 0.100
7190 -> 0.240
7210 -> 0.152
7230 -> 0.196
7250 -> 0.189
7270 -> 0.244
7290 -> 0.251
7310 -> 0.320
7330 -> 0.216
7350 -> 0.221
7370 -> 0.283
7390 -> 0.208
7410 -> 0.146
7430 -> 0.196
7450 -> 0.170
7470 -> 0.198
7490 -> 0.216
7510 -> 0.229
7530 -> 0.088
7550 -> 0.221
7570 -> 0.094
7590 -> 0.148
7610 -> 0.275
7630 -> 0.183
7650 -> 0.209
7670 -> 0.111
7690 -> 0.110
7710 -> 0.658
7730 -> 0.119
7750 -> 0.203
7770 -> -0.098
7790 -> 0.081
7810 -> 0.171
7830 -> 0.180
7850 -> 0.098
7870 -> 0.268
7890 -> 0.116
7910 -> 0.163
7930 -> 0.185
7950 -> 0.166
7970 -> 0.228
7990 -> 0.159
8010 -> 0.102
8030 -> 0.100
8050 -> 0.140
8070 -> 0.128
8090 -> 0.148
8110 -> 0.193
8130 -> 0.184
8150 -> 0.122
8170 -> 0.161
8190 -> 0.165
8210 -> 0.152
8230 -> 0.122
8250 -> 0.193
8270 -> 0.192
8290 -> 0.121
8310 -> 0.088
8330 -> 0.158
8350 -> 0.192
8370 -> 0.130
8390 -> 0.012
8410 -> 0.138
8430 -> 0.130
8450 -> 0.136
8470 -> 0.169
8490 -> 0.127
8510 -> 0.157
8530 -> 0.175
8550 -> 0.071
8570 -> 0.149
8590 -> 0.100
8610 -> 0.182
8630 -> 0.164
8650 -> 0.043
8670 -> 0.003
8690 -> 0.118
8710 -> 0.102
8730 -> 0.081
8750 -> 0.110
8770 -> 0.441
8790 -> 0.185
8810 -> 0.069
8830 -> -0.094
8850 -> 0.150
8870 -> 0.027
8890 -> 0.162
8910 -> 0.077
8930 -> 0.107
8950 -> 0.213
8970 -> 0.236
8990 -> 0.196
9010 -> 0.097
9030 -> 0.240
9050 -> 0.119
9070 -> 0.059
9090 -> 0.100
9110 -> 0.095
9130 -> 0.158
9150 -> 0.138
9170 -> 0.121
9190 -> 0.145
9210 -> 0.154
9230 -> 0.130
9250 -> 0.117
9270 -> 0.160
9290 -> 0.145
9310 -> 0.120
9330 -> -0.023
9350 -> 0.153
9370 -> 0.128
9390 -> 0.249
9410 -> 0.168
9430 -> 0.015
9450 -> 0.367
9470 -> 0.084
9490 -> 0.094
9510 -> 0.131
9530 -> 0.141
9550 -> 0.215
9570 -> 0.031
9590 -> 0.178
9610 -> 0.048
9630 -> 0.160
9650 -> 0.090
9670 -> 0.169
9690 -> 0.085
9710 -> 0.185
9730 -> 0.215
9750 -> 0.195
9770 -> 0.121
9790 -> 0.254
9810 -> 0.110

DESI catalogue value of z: 0.803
